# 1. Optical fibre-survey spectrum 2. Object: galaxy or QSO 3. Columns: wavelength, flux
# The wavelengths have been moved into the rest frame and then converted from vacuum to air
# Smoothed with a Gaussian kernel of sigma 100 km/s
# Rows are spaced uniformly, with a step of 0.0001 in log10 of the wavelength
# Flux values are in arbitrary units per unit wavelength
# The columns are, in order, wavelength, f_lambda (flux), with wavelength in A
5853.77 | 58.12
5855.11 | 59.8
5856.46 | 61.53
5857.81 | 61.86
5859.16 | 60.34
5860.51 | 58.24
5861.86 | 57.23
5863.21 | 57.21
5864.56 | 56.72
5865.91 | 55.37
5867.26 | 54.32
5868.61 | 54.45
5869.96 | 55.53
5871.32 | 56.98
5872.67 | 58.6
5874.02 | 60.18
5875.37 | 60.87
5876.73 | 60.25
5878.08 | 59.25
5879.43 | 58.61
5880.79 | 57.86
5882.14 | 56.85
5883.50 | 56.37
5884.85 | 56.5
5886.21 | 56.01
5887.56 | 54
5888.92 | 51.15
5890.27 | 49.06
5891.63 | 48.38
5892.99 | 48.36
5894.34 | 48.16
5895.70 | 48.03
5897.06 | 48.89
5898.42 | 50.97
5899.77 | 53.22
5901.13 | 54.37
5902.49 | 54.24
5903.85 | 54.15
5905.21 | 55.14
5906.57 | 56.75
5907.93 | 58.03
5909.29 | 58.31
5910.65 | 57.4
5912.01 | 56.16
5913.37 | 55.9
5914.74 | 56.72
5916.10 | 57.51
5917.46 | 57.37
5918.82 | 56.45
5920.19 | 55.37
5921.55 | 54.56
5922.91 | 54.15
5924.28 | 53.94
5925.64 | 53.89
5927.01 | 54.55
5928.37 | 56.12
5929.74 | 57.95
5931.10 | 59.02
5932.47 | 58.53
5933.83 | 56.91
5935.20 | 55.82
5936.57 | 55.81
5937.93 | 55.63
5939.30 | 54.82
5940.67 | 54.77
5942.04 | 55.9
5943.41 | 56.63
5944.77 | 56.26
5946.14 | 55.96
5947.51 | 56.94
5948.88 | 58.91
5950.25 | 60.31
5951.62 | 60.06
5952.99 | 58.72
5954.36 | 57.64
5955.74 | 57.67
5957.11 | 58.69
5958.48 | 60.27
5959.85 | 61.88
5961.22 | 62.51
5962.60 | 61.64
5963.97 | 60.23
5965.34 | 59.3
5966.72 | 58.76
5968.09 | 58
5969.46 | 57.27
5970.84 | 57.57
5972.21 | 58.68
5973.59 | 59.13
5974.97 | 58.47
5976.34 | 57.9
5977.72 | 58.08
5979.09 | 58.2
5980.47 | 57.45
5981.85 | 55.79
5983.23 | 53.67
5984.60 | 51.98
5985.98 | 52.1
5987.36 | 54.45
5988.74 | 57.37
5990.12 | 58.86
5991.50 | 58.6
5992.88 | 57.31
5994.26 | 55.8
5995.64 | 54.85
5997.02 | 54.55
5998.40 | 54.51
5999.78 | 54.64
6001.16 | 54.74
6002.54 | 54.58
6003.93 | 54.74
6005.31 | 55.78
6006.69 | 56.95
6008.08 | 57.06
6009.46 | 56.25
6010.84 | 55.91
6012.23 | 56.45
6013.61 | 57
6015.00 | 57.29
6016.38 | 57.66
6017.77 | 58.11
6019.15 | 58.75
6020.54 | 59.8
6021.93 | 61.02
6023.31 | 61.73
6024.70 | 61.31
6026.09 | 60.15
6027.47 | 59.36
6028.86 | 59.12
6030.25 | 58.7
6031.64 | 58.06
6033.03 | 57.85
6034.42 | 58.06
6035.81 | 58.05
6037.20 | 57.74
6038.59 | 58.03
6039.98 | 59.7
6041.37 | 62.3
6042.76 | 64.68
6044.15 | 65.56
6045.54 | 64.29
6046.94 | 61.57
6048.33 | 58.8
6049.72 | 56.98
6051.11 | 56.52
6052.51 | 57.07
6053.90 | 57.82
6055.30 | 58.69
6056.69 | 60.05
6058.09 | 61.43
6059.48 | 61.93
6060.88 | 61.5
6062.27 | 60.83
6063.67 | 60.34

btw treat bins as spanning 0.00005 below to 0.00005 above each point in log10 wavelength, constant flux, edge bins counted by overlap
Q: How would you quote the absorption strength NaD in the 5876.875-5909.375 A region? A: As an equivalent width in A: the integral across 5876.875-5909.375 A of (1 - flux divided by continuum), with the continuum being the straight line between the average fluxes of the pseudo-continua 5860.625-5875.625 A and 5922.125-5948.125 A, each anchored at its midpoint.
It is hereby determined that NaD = 1.6 A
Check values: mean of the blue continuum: 57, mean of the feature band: 53.9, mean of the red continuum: 56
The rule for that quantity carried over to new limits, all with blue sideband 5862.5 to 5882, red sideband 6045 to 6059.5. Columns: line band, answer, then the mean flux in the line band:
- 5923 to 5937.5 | 0.5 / 56.2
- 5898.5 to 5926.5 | 1.2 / 55.6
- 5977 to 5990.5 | 0.7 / 55.7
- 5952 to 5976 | -0.3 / 59.2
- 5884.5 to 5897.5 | 1.6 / 50.7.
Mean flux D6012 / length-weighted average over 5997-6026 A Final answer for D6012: 57.2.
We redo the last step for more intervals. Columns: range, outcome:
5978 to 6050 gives 57.8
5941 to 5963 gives 58.6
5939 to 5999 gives 57.5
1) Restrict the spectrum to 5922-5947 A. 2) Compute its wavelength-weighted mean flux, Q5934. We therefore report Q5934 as 55.9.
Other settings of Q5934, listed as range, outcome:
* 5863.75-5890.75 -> 56.5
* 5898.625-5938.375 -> 56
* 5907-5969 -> 57.4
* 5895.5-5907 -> 53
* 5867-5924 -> 55.1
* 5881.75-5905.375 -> 52.3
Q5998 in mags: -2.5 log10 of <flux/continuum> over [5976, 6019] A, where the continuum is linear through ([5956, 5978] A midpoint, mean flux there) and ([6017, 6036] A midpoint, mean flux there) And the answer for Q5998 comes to 0.06 mag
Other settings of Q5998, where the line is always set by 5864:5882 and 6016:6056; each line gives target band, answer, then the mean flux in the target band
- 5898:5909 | 0.06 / 54.9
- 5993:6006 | 0.08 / 55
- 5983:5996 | 0.06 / 55.6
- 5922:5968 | 0.02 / 57.6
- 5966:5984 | 0.02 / 57.6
